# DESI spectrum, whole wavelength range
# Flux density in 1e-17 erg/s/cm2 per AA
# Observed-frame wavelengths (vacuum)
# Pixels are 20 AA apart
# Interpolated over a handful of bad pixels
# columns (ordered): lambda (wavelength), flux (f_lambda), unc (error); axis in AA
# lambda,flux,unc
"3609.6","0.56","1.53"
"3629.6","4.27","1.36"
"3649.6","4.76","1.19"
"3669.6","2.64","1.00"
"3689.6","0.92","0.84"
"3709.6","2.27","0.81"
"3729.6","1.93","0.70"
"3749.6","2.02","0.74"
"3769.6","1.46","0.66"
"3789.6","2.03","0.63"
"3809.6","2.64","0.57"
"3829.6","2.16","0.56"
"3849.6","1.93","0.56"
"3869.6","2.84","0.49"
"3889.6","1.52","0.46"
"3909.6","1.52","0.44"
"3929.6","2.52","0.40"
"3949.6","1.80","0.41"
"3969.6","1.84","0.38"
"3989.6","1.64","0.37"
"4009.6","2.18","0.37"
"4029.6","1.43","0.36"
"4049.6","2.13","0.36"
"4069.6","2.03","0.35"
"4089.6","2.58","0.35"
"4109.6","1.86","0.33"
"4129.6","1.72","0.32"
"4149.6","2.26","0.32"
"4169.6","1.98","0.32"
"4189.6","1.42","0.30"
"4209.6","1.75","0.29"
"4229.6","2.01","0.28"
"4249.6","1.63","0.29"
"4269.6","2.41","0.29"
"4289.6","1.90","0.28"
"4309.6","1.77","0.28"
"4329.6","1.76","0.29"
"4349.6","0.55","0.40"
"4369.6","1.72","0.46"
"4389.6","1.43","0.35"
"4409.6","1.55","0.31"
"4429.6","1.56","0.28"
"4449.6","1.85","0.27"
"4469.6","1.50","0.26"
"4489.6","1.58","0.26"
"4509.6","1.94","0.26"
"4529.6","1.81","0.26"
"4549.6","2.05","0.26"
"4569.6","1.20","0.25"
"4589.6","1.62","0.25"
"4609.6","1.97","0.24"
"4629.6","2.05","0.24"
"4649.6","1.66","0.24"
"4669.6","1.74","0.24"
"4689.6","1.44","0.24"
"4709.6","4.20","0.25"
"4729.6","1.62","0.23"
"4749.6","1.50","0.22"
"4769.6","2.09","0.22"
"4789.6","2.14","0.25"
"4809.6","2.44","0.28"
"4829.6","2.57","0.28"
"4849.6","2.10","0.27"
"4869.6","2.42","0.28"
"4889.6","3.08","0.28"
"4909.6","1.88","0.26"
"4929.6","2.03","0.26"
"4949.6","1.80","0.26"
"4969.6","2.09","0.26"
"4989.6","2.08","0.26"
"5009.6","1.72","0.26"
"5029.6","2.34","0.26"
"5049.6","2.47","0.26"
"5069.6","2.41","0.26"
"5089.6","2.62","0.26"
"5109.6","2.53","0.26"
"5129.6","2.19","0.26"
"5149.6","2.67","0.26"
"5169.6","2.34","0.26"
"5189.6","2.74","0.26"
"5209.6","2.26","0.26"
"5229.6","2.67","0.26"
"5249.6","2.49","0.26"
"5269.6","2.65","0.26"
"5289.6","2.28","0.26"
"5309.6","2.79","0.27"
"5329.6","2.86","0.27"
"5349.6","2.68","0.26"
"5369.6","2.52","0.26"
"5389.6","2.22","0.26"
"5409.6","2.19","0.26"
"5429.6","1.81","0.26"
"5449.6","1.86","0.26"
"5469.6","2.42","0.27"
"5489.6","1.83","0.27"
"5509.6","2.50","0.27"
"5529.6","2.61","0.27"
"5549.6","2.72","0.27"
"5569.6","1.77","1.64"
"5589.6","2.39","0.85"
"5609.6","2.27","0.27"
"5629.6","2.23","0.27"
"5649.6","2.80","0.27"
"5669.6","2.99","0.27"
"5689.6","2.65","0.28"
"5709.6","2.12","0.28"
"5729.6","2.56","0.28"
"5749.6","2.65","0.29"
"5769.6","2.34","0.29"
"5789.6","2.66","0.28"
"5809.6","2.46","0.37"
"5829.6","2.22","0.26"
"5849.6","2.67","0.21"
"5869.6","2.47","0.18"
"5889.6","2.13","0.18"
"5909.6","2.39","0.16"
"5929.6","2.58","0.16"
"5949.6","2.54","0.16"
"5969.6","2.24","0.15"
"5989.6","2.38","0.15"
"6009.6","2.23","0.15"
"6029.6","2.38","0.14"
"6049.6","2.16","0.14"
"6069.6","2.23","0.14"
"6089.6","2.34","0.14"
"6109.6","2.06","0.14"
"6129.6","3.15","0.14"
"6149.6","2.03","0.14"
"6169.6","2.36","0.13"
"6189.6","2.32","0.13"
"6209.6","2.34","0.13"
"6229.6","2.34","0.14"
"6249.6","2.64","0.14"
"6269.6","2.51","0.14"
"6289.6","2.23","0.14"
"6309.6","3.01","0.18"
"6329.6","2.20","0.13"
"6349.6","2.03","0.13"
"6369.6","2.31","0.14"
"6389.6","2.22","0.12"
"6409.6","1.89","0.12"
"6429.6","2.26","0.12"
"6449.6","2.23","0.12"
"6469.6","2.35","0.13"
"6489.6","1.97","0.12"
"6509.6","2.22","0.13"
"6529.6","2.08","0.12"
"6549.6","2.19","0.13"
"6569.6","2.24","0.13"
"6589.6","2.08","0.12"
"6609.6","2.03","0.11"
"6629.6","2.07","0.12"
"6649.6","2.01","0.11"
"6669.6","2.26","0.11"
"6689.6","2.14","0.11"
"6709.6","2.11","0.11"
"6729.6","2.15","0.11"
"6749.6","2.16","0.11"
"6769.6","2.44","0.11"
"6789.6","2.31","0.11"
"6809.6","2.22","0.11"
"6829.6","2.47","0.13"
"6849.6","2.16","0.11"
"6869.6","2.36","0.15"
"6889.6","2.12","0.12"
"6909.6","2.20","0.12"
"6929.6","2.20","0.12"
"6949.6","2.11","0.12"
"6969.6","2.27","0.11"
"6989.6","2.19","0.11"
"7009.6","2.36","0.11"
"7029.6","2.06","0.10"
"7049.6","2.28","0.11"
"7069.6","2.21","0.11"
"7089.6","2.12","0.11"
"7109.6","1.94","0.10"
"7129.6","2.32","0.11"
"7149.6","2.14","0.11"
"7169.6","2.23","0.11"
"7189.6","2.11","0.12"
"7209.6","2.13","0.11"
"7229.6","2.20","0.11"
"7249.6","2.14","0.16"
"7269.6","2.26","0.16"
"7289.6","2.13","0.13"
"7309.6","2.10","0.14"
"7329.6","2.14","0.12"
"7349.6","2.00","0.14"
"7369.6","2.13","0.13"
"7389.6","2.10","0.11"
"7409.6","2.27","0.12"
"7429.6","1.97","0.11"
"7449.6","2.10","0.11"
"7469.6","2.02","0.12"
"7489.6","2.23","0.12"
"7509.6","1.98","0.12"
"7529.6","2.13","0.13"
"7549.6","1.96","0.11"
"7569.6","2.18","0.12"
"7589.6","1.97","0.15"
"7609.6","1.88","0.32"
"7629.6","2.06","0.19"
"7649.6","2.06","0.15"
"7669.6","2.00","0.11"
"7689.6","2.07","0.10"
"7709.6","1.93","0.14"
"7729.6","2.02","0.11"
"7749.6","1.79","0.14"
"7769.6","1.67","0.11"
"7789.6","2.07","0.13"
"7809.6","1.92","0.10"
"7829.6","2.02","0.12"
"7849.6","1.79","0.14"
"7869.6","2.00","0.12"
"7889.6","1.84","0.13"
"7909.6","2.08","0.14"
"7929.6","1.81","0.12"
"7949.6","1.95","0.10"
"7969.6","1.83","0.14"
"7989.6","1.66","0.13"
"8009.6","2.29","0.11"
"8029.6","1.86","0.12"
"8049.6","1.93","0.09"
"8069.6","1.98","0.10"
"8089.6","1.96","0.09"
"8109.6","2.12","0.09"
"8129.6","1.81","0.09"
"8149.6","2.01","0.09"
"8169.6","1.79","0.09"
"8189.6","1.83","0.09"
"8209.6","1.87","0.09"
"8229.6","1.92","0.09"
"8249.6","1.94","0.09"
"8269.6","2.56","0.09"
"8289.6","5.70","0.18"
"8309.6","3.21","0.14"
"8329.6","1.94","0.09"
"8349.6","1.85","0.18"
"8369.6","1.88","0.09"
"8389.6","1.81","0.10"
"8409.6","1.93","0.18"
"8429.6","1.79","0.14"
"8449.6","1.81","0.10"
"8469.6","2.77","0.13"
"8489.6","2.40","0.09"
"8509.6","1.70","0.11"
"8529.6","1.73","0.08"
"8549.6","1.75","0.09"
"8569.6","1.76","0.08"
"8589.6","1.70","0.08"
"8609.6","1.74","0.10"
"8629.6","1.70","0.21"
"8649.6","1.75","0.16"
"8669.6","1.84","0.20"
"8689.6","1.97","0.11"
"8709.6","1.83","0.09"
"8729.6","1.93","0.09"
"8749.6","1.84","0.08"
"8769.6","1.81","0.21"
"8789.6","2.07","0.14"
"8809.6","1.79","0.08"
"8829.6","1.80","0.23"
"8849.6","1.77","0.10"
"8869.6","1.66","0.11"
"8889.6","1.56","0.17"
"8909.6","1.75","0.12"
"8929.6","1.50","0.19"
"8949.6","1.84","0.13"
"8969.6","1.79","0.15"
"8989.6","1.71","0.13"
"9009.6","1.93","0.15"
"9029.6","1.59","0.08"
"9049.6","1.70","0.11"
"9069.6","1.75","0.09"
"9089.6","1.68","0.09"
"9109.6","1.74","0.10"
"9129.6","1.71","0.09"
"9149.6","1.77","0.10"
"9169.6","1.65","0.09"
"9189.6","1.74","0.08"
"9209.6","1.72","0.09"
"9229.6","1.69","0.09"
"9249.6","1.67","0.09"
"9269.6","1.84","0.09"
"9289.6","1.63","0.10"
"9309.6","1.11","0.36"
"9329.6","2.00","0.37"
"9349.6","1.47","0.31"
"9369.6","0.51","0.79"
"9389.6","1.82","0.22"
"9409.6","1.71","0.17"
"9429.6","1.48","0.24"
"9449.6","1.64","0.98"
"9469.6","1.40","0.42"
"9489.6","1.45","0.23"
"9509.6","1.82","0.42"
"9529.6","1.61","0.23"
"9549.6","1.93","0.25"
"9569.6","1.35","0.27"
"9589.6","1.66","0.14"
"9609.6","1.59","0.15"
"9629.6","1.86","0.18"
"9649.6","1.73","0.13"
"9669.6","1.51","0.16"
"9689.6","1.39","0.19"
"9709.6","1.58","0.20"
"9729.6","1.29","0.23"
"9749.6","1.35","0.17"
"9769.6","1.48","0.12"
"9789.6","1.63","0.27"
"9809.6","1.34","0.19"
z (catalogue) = 0.26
